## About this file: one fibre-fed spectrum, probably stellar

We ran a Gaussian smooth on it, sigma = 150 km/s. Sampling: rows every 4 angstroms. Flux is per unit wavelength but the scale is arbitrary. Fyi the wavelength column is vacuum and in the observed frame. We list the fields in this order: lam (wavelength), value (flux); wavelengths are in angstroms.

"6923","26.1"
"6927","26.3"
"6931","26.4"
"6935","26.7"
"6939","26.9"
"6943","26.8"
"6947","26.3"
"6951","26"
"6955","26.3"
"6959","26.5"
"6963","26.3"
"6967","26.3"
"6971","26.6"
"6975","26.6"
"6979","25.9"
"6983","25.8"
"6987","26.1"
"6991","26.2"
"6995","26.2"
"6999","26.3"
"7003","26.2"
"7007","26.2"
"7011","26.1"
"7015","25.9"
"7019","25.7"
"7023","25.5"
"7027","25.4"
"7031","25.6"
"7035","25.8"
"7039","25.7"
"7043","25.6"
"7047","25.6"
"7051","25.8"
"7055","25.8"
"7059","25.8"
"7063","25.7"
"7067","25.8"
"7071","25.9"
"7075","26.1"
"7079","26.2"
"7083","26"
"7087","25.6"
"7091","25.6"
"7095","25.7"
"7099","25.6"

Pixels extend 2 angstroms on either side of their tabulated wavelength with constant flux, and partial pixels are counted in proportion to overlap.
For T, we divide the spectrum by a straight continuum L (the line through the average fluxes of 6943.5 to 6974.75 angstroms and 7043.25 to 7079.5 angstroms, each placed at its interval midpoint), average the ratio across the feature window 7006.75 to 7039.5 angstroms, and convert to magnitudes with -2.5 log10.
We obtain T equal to 0.01 mag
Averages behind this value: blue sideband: 26.4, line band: 25.7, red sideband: 25.8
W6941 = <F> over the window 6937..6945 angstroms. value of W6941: 26.9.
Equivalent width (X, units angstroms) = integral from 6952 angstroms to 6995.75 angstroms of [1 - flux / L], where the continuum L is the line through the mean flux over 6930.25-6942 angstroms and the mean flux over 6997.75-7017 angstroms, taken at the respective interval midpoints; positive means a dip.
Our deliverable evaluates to 0.3 angstroms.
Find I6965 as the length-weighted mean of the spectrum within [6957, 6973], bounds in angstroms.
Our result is 26.4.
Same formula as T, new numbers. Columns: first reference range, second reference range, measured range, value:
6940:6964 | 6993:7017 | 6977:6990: 0.01 mag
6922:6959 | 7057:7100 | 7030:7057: 0.01 mag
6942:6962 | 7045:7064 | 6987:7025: 0.00 mag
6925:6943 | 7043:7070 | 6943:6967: 0.01 mag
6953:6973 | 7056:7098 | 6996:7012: 0.00 mag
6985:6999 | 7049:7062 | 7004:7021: 0.00 mag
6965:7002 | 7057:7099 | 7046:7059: 0.01 mag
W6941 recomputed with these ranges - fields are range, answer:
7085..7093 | 25.6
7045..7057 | 25.7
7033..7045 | 25.7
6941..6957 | 26.3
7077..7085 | 26.1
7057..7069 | 25.8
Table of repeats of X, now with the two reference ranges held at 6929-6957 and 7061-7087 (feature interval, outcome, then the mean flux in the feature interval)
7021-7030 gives 0.2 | 25.5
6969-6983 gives 0.0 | 26.3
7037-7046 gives 0.1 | 25.6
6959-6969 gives 0.0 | 26.3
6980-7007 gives 0.1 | 26.1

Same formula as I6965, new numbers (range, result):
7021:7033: 25.5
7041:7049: 25.6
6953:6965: 26.4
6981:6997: 26.1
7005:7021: 26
